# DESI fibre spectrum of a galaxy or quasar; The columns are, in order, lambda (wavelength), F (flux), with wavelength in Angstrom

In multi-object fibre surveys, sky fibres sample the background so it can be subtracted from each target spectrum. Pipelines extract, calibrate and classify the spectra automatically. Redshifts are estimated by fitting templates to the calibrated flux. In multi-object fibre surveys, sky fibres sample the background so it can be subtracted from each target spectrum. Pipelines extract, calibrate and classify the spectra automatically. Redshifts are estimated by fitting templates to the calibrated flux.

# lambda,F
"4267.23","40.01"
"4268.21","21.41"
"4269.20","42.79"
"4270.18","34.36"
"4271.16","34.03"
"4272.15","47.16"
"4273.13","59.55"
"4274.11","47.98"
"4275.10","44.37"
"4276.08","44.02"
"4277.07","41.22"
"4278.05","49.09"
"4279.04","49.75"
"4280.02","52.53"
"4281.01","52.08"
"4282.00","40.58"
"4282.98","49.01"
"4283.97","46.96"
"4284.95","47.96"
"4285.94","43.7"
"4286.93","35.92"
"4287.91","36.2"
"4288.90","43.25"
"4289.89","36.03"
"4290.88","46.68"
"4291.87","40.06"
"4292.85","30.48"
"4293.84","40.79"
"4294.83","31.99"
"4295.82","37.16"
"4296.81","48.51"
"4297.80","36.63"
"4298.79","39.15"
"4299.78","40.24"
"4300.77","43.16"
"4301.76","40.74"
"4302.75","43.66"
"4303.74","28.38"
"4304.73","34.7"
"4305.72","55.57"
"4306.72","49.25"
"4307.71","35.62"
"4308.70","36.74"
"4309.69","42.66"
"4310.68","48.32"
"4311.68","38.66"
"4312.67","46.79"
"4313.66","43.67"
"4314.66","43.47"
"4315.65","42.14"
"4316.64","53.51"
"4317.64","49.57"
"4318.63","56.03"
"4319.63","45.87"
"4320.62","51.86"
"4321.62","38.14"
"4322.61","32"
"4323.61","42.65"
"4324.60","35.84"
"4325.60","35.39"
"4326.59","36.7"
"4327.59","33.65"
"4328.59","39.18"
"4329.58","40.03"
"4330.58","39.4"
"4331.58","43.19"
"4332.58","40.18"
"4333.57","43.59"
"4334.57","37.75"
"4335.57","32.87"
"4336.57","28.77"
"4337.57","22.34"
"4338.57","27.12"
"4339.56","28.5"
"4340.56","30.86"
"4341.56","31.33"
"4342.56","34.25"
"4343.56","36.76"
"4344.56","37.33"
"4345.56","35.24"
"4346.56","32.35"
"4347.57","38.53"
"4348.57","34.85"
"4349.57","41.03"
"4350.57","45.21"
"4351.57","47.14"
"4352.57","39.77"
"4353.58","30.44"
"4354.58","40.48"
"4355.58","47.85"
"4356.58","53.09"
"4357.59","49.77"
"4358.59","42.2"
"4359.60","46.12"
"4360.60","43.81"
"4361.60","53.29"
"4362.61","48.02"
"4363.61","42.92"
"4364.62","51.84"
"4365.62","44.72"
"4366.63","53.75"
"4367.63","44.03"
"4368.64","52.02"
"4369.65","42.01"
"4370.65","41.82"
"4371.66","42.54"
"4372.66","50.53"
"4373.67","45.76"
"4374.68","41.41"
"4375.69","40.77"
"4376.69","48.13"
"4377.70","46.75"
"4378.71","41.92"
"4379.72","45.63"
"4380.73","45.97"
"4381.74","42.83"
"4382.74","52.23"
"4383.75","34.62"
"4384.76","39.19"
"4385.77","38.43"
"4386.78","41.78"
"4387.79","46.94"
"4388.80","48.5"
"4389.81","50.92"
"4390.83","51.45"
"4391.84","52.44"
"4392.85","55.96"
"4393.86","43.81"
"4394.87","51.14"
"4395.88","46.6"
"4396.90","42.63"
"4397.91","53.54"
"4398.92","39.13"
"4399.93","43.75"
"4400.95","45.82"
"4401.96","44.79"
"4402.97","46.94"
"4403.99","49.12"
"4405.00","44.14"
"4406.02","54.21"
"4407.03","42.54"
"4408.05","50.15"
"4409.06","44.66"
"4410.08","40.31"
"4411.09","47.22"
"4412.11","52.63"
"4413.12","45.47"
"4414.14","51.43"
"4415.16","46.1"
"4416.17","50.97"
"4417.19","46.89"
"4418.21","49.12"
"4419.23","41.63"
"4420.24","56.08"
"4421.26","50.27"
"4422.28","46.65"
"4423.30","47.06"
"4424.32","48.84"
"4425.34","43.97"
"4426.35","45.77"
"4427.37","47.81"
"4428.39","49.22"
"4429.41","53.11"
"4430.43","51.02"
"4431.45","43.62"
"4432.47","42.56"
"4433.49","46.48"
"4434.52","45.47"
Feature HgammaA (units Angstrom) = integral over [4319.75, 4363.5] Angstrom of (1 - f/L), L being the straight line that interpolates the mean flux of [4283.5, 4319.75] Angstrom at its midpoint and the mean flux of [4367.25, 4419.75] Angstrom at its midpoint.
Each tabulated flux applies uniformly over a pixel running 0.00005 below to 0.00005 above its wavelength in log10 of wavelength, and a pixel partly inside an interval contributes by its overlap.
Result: 5.0 Angstrom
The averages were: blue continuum 42.1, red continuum 46.2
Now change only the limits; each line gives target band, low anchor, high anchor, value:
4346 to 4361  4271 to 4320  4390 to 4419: 1.2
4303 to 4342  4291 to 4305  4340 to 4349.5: -3.1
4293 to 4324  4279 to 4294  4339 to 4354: -1.4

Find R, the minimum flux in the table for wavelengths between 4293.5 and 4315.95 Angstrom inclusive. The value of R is 28.38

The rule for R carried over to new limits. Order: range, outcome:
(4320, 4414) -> 22.34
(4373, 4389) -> 34.62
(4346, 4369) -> 30.44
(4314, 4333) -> 32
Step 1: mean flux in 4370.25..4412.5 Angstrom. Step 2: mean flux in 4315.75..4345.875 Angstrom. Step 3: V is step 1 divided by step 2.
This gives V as 1.2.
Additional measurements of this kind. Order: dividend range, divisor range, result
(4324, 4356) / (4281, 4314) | 0.88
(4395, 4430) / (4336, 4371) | 1.17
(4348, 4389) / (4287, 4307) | 1.12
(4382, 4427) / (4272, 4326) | 1.09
